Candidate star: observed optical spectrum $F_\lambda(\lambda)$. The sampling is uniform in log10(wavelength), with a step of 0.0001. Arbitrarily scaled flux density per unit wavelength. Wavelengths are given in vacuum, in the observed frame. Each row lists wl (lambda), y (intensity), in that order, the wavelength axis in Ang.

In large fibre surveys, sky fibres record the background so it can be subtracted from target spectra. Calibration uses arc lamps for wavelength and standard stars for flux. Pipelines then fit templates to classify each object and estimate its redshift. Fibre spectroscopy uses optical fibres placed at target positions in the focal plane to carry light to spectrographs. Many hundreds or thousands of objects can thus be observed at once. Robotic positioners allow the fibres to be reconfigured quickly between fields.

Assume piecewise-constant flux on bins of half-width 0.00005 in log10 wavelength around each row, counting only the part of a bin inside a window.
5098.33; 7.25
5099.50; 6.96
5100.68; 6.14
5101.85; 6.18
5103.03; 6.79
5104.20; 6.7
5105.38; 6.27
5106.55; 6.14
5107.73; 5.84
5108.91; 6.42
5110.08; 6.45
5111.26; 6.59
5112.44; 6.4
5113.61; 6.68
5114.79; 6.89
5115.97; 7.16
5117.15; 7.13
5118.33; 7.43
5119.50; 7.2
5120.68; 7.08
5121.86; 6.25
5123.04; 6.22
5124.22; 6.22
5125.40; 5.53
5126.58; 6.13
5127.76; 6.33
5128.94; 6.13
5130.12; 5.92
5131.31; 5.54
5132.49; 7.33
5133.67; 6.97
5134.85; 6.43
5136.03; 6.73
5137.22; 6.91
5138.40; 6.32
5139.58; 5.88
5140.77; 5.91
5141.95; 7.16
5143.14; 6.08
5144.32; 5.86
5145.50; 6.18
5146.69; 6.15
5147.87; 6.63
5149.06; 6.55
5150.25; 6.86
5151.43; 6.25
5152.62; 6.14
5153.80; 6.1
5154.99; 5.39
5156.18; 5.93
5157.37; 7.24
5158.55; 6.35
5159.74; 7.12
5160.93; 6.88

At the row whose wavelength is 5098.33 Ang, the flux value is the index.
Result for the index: 7.25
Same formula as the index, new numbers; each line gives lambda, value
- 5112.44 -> 6.4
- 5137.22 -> 6.91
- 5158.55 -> 6.35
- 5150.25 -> 6.86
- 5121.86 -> 6.25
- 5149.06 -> 6.55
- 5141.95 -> 7.16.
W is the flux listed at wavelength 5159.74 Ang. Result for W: 7.12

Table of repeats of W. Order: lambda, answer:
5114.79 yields 6.89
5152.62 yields 6.14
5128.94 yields 6.13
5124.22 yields 6.22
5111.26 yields 6.59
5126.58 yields 6.13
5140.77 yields 5.91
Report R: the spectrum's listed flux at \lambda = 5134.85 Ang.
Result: 6.43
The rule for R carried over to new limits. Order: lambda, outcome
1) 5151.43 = 6.25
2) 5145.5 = 6.18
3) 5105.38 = 6.27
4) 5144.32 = 5.86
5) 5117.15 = 7.13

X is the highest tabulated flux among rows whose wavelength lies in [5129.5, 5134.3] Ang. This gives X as 7.33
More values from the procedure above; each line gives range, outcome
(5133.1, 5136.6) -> 6.97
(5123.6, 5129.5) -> 6.33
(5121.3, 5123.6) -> 6.25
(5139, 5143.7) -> 7.16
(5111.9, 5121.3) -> 7.43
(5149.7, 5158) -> 7.24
